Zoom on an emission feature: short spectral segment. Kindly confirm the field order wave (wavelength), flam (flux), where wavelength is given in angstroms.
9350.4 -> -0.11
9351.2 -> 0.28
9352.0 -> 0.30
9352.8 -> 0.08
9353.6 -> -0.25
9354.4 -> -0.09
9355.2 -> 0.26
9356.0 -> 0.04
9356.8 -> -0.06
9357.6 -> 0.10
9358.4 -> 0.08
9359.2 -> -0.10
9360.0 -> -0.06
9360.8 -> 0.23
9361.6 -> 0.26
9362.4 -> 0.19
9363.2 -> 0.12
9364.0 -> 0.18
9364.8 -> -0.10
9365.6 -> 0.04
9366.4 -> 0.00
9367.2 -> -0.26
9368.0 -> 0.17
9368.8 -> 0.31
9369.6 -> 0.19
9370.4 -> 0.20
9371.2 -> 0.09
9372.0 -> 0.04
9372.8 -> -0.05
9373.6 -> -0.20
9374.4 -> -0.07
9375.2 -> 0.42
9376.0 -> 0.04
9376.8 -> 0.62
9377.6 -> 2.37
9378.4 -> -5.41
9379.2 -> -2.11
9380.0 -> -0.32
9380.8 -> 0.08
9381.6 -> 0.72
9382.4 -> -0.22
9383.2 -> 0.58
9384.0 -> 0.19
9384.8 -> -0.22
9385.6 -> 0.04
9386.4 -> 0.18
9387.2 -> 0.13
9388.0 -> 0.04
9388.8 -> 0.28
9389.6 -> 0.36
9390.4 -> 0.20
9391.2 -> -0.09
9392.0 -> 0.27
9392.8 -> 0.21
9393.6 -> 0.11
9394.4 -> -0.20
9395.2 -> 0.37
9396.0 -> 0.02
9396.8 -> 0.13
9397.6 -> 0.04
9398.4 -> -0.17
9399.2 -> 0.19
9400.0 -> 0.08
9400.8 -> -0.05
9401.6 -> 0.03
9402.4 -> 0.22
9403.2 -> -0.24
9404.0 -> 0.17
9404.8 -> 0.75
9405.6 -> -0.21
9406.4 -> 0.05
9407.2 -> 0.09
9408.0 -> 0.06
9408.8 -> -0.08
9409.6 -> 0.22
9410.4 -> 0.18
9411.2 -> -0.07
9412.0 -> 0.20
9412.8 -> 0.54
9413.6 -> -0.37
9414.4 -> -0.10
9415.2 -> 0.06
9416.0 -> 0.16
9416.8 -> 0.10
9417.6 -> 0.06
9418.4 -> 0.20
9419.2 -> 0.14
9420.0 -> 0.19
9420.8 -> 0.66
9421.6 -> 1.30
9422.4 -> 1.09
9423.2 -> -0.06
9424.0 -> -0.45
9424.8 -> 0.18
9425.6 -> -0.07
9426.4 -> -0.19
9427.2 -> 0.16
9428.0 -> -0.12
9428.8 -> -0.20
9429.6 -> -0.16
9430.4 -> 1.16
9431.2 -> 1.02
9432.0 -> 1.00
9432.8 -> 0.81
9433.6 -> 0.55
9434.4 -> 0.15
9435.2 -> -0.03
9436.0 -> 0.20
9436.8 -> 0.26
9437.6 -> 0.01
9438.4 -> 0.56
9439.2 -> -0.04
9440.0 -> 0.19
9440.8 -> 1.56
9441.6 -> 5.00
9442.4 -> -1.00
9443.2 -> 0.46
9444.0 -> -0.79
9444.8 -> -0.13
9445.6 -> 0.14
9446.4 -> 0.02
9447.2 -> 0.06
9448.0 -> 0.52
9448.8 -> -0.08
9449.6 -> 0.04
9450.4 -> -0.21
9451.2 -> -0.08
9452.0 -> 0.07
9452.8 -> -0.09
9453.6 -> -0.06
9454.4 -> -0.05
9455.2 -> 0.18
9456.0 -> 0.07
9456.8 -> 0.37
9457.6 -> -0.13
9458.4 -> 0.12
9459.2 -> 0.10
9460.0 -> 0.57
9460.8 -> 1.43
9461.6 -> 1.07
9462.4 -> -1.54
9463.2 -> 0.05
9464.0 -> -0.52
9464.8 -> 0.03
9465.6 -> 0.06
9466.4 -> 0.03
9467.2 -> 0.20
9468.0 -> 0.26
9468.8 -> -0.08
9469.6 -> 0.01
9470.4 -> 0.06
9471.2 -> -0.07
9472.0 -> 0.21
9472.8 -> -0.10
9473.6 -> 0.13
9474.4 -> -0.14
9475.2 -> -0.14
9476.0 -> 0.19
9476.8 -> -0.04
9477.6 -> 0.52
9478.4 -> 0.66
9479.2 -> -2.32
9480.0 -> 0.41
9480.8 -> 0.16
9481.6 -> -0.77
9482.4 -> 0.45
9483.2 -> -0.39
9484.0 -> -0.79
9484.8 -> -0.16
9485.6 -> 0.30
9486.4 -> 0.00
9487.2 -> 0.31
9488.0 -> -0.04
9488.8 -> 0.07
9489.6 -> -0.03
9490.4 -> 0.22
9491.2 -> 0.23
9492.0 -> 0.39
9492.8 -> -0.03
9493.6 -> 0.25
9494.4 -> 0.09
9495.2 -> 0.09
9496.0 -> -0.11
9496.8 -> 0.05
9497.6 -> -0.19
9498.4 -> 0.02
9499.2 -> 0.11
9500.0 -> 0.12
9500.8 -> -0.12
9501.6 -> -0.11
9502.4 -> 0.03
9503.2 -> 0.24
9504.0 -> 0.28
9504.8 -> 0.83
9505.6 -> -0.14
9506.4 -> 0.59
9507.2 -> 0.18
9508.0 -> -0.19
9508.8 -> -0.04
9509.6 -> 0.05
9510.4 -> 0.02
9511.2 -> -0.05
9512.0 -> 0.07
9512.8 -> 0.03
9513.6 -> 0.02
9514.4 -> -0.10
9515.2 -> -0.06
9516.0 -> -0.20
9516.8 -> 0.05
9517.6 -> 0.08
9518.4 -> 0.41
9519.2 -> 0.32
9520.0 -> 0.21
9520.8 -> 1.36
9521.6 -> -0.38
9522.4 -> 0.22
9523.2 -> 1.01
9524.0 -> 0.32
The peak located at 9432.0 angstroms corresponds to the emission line [O III]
